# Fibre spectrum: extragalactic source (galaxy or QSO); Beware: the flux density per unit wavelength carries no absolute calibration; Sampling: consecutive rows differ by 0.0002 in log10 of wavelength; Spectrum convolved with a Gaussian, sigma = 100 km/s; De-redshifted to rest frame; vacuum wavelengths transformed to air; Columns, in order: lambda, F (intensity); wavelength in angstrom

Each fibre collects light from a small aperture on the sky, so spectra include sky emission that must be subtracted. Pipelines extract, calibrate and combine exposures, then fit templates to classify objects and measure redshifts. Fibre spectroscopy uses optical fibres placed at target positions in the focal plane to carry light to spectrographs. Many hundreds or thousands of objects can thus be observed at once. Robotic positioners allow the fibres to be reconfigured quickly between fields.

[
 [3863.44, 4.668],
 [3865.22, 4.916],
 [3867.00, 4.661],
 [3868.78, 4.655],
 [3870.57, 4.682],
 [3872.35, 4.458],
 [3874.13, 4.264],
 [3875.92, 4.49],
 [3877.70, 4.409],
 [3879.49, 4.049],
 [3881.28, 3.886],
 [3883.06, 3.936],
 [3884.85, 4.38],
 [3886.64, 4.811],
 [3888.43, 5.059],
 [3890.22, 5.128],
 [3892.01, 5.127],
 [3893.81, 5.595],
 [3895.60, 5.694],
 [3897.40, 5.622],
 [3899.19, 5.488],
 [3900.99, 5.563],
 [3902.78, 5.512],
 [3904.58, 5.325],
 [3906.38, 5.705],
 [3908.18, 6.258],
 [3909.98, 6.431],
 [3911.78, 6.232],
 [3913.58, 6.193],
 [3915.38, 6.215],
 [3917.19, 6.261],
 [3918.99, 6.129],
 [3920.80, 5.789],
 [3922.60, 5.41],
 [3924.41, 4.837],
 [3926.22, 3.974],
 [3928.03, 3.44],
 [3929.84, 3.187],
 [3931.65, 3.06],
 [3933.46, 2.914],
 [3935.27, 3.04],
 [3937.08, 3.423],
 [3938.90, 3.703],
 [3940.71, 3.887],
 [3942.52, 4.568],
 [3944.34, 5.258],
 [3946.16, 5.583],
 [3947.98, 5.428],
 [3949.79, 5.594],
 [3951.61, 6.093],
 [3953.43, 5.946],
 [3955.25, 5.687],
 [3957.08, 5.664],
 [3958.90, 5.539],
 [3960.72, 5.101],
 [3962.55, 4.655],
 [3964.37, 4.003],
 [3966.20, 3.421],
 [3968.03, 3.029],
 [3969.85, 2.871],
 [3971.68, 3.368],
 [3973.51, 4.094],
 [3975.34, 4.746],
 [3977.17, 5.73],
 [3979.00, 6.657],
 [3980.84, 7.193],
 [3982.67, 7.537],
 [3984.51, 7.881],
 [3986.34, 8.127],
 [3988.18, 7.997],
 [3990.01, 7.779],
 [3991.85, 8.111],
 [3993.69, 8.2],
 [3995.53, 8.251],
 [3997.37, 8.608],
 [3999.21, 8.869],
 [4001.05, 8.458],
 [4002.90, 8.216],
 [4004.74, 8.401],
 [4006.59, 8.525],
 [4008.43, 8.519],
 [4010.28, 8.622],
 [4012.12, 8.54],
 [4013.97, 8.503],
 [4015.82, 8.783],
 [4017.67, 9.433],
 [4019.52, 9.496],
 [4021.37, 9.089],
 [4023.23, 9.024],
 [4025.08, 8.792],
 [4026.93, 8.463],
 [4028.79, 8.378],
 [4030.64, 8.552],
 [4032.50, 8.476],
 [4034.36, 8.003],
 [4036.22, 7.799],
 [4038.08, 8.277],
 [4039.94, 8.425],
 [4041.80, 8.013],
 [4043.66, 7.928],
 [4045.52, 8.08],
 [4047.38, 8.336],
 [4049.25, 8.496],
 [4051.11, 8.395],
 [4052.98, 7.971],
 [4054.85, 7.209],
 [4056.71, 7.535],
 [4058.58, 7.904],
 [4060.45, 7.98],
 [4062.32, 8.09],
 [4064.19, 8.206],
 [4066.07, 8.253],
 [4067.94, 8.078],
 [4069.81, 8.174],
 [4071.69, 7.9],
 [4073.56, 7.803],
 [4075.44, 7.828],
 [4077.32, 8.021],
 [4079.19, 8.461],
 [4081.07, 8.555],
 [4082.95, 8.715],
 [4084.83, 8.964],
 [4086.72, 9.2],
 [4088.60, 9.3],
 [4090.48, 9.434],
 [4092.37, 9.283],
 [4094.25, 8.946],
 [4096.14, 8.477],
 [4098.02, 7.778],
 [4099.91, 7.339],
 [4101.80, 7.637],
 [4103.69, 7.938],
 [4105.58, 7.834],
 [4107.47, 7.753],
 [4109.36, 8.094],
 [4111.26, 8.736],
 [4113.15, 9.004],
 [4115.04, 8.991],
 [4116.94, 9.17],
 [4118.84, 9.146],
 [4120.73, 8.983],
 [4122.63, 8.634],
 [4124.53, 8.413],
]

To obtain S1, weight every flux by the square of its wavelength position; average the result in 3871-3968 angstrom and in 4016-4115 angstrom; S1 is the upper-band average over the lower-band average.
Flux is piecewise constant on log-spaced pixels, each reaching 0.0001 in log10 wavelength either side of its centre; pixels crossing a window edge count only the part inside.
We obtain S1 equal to 1.83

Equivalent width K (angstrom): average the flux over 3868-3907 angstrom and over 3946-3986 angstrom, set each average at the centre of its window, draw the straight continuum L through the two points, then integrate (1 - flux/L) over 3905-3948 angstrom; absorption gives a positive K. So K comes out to 1.89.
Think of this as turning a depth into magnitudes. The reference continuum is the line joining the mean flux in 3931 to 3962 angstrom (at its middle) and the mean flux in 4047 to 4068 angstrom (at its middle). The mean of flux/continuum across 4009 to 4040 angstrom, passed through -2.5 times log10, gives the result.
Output -0.22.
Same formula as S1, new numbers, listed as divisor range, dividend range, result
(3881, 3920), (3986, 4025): 1.64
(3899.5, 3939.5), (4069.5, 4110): 1.84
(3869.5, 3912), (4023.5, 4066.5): 1.74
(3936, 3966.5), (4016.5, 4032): 1.87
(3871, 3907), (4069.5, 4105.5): 1.89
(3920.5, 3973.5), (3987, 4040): 1.99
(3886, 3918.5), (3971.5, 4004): 1.34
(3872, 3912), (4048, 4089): 1.76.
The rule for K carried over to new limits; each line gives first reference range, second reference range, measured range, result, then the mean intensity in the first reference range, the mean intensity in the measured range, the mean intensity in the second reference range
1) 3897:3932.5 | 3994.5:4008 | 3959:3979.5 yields 8.4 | 5.33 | 4.34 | 8.48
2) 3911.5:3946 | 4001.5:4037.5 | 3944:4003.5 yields 4.1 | 4.6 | 6.18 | 8.6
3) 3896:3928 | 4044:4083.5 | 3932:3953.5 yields 5.7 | 5.64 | 4.53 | 8.09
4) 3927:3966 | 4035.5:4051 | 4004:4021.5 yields -4.3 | 4.54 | 8.78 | 8.19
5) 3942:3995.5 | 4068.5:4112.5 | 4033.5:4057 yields -2.1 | 5.77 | 8.05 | 8.36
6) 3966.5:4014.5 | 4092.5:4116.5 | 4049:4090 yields -1.6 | 7.13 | 8.24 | 8.27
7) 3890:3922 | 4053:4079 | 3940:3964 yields 4.2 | 5.8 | 5.29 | 7.94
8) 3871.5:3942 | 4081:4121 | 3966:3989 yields 2.2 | 4.84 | 5.65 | 8.6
